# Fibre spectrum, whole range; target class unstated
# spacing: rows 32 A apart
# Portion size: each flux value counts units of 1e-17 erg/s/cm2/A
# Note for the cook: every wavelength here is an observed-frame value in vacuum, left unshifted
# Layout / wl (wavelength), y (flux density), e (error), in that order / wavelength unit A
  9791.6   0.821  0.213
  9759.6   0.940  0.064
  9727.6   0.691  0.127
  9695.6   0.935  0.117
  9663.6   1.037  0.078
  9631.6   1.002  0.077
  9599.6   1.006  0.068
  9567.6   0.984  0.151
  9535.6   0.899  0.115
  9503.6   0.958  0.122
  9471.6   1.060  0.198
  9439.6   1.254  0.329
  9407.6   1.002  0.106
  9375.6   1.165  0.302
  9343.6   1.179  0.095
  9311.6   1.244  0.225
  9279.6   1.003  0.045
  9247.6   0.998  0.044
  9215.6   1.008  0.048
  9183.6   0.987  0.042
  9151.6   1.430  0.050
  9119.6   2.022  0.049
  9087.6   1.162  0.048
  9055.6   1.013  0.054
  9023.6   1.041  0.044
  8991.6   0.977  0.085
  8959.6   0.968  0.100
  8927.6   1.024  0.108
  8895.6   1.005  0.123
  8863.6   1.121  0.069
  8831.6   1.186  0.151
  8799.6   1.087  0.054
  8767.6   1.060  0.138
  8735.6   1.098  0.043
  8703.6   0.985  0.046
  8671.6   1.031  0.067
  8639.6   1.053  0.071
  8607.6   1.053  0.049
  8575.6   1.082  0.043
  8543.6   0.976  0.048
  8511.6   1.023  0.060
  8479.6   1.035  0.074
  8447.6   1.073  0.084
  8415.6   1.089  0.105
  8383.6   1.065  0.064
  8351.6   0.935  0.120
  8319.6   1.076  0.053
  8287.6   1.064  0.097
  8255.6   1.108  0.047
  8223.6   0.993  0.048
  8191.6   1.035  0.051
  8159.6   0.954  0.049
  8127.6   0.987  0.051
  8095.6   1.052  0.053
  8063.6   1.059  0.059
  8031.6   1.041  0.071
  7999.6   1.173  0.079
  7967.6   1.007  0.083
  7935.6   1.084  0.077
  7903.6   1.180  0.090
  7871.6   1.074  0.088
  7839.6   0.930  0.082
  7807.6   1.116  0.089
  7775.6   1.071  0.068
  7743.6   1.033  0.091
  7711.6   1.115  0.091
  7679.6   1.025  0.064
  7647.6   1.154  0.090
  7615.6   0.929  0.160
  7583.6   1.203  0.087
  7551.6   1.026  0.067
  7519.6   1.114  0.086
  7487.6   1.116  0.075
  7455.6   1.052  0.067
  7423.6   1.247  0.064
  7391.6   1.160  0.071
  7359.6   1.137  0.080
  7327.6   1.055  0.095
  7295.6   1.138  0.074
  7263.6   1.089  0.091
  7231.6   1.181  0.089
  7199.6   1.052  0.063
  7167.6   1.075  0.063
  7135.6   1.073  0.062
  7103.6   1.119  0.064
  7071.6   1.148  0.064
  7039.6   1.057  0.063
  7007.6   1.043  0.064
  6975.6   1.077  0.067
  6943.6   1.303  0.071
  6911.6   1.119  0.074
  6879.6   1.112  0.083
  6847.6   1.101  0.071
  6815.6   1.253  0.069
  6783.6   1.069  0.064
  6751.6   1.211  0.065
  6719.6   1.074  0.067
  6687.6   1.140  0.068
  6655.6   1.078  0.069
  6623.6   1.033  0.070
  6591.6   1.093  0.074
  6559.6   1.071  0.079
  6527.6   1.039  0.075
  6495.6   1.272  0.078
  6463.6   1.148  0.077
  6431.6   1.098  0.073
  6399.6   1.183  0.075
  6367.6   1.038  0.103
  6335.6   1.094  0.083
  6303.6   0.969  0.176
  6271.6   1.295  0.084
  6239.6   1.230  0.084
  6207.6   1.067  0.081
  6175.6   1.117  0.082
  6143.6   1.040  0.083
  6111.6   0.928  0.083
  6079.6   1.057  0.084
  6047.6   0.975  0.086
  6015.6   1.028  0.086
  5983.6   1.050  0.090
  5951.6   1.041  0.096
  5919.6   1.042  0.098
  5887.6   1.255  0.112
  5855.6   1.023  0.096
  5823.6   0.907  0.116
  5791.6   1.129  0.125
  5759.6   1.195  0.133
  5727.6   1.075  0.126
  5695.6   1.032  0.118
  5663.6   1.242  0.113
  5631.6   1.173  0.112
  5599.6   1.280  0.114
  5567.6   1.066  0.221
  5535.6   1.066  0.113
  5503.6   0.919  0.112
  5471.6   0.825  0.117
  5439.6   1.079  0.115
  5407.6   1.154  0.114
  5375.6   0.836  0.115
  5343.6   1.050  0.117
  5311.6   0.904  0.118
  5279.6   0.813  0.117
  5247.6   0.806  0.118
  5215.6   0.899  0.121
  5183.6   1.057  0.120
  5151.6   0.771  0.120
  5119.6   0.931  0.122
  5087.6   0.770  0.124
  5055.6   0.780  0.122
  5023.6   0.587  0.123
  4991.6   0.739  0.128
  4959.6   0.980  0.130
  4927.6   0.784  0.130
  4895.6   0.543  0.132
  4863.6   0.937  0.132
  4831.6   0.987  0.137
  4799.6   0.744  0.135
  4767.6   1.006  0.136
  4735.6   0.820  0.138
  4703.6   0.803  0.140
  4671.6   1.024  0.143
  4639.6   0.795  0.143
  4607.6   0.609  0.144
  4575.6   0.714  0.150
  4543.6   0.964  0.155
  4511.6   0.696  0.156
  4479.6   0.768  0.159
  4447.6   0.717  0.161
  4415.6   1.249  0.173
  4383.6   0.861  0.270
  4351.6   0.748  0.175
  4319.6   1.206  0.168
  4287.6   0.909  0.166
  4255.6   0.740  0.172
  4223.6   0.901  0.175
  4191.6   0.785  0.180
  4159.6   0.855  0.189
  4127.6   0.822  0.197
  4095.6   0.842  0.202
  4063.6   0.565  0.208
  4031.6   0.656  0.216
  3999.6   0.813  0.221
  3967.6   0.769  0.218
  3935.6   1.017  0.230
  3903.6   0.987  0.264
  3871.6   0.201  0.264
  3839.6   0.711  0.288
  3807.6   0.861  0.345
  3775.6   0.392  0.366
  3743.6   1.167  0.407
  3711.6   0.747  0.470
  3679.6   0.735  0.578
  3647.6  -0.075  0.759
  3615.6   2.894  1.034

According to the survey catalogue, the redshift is 0.388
